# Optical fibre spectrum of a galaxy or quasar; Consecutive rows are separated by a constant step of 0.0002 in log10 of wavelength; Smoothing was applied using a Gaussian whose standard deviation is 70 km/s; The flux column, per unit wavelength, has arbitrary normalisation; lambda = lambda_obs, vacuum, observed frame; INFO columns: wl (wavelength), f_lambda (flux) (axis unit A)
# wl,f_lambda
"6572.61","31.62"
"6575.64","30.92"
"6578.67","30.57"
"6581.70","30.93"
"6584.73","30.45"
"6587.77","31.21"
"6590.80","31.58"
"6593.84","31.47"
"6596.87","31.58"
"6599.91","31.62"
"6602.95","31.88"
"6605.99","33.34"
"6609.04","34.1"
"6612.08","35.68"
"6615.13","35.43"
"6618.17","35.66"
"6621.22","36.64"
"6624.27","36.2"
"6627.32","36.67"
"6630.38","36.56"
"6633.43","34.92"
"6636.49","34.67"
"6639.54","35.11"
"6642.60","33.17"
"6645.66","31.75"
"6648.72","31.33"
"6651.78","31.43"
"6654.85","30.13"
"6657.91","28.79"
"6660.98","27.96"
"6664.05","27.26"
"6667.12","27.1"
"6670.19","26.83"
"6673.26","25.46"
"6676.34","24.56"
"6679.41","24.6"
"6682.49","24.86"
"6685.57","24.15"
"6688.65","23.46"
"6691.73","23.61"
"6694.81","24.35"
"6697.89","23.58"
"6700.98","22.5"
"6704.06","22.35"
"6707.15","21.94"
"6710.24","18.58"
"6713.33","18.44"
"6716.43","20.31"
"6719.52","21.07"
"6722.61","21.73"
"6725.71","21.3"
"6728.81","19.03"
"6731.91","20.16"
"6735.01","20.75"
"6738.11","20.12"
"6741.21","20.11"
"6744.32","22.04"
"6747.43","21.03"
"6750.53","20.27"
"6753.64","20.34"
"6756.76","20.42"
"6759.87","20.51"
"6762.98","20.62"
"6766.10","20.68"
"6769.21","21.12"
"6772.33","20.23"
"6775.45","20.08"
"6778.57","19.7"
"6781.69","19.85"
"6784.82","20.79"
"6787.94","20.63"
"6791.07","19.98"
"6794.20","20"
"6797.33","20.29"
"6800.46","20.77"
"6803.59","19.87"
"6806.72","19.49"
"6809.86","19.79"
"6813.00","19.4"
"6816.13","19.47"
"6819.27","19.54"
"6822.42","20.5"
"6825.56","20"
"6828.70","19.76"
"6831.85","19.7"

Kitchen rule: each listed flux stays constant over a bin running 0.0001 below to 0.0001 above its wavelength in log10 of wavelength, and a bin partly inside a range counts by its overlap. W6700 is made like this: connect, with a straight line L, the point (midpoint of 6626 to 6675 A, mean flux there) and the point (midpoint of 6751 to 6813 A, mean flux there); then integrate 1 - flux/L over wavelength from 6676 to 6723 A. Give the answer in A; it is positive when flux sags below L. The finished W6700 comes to 8.1 A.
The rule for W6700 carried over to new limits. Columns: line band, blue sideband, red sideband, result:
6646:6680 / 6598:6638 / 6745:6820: 3.2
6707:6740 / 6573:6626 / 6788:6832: 6.5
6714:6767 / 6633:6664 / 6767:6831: 8.5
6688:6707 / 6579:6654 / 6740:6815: 2.6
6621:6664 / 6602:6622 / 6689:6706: -3.2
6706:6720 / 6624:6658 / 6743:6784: 3.2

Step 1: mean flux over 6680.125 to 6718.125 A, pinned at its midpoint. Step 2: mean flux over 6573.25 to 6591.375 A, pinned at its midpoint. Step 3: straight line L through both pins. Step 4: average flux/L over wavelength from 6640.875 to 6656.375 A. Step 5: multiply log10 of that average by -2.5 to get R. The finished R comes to -0.21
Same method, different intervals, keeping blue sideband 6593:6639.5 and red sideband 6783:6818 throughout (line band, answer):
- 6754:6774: 0.116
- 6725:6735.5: 0.256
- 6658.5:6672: 0.124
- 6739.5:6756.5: 0.166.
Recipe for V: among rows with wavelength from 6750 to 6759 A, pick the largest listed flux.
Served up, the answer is 20.42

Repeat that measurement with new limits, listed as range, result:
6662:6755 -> 27.26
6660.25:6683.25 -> 27.96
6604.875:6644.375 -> 36.67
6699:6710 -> 22.5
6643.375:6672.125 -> 31.75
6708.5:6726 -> 21.73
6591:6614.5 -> 35.68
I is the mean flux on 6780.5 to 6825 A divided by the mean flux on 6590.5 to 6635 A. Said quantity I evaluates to 0.58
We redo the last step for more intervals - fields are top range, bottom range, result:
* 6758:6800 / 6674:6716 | 0.89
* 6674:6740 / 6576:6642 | 0.66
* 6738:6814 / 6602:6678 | 0.63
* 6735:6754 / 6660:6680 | 0.79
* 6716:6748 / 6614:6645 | 0.58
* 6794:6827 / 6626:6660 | 0.60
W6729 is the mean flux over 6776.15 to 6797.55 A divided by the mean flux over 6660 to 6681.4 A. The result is 0.77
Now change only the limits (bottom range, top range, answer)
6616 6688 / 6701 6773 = 0.67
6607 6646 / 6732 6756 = 0.59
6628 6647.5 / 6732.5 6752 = 0.60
